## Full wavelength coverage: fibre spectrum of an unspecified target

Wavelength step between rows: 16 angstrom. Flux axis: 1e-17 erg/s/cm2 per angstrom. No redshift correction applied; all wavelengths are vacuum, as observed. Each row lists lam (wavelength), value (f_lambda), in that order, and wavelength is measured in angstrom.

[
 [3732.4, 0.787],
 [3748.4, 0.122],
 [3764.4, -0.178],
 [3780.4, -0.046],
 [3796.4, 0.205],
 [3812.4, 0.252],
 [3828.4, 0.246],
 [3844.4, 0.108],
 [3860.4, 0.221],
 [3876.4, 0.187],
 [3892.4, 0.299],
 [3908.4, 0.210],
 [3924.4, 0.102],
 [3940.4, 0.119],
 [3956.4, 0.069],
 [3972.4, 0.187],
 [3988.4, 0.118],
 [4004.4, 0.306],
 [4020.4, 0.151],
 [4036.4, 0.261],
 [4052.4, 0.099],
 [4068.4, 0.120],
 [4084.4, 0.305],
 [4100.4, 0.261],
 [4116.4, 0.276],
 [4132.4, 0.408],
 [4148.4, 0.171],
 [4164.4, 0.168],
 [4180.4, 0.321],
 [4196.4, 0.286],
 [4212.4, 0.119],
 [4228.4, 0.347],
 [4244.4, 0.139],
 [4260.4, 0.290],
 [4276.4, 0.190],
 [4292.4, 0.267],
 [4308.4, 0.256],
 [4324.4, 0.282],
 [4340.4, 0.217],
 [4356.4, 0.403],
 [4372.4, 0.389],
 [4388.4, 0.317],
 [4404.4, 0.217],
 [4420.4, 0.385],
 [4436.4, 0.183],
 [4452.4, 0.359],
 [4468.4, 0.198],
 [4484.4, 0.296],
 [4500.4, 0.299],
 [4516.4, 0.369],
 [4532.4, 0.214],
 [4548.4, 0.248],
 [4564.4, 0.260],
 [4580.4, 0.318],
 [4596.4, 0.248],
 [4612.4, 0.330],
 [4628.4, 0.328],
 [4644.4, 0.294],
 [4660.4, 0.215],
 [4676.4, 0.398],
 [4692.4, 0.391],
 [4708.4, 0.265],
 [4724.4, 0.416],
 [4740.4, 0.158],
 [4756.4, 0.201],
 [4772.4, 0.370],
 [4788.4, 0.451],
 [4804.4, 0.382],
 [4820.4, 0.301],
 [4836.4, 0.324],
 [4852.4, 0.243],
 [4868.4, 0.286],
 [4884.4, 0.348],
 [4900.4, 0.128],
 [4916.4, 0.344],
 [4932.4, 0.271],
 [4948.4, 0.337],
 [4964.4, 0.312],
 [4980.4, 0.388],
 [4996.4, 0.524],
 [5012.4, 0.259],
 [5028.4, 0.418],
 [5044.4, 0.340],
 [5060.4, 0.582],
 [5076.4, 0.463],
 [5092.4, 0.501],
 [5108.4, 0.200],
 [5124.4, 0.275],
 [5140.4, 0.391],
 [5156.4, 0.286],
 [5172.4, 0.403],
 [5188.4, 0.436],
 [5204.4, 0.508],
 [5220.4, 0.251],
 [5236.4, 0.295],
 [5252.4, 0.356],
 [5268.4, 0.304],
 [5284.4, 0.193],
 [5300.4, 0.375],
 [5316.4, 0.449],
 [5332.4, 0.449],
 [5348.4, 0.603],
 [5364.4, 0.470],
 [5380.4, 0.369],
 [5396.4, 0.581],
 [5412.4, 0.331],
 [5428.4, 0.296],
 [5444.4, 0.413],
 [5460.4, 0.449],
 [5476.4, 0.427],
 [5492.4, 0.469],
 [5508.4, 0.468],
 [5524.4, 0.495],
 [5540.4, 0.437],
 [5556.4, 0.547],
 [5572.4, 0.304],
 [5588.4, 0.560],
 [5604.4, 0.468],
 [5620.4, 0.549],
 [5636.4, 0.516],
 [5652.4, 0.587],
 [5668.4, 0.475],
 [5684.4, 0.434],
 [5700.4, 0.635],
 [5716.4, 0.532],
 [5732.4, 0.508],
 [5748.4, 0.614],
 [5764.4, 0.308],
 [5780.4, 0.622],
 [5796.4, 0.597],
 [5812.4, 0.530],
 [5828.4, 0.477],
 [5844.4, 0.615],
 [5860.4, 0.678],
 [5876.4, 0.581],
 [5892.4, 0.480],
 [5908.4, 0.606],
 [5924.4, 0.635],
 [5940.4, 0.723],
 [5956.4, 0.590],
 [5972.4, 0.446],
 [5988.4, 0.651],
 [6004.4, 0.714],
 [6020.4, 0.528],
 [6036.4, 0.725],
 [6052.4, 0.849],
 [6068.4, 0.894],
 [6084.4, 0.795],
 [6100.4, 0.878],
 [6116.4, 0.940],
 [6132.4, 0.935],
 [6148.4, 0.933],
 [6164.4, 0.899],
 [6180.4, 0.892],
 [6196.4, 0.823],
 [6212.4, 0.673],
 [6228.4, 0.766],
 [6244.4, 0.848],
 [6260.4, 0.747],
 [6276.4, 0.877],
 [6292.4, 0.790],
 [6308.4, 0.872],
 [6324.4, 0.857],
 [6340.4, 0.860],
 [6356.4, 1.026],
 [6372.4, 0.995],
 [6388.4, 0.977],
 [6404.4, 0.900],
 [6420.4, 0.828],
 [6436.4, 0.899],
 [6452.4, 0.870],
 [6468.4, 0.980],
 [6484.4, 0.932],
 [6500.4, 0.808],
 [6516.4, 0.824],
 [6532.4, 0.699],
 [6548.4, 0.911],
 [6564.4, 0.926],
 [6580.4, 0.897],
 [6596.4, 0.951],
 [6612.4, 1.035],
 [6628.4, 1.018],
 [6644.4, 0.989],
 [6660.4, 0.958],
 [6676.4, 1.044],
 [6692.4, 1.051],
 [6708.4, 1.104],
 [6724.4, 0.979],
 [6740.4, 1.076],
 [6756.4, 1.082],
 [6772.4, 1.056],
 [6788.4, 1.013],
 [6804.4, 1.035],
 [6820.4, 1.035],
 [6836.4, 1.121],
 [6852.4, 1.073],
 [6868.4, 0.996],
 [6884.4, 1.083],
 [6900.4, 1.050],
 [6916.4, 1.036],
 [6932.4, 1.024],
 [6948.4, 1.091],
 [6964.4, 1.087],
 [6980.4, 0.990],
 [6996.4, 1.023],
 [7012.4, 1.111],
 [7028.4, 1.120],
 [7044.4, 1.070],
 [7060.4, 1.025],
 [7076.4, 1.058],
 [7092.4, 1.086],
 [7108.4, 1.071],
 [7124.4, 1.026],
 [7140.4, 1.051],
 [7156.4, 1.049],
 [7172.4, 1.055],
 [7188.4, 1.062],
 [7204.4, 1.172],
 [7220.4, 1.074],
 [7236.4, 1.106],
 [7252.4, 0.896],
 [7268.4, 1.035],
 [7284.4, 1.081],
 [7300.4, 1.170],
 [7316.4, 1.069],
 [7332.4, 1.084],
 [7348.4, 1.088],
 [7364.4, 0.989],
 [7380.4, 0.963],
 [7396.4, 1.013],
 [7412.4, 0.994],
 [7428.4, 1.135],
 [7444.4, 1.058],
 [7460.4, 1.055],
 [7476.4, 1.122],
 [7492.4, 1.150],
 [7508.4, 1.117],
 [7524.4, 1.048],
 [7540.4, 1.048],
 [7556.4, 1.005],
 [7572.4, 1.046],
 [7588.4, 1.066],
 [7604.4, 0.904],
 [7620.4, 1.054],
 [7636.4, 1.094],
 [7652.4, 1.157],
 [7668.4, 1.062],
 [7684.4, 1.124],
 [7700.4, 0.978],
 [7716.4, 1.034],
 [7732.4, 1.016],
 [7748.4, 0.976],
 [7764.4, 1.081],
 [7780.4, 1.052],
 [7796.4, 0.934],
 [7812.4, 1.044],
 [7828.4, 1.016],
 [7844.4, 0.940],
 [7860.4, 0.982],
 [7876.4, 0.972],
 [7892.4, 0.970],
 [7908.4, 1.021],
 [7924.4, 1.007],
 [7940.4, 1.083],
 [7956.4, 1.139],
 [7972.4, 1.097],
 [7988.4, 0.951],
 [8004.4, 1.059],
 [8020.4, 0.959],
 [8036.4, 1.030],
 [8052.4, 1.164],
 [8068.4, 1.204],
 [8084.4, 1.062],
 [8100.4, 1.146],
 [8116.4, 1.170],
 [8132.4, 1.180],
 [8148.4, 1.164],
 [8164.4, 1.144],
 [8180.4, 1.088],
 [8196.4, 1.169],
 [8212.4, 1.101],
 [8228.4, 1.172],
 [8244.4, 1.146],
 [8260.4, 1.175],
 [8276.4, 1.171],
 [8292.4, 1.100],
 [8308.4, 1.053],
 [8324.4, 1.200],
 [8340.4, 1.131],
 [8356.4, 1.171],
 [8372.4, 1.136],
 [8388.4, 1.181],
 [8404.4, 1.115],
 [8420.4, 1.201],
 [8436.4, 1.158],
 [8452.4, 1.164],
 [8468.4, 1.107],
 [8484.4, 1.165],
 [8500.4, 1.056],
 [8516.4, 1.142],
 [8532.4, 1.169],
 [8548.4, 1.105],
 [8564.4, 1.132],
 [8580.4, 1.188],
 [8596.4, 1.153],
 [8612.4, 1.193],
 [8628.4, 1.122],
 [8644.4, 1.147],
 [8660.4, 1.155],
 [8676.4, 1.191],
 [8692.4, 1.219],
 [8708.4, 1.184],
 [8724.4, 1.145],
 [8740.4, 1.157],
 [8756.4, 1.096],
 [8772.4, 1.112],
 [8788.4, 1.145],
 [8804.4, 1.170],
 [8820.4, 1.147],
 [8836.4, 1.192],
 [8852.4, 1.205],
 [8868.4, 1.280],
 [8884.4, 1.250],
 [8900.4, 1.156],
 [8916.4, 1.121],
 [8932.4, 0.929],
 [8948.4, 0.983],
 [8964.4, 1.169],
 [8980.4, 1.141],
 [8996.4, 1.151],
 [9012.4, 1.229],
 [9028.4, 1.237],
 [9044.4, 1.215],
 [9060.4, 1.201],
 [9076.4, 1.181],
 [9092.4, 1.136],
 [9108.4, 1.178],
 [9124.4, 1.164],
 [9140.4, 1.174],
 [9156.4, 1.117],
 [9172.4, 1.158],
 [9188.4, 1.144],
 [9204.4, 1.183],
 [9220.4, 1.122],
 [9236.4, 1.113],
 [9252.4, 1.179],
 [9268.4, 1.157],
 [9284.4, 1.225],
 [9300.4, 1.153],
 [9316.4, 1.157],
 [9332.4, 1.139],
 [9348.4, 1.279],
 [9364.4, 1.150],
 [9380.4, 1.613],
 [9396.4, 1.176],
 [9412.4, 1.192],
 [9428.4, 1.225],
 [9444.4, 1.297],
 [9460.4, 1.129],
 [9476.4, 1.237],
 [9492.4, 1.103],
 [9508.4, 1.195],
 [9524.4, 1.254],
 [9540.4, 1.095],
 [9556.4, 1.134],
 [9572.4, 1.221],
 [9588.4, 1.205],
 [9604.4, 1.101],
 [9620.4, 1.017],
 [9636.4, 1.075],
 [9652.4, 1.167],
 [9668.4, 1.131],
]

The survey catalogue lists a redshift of 0.517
